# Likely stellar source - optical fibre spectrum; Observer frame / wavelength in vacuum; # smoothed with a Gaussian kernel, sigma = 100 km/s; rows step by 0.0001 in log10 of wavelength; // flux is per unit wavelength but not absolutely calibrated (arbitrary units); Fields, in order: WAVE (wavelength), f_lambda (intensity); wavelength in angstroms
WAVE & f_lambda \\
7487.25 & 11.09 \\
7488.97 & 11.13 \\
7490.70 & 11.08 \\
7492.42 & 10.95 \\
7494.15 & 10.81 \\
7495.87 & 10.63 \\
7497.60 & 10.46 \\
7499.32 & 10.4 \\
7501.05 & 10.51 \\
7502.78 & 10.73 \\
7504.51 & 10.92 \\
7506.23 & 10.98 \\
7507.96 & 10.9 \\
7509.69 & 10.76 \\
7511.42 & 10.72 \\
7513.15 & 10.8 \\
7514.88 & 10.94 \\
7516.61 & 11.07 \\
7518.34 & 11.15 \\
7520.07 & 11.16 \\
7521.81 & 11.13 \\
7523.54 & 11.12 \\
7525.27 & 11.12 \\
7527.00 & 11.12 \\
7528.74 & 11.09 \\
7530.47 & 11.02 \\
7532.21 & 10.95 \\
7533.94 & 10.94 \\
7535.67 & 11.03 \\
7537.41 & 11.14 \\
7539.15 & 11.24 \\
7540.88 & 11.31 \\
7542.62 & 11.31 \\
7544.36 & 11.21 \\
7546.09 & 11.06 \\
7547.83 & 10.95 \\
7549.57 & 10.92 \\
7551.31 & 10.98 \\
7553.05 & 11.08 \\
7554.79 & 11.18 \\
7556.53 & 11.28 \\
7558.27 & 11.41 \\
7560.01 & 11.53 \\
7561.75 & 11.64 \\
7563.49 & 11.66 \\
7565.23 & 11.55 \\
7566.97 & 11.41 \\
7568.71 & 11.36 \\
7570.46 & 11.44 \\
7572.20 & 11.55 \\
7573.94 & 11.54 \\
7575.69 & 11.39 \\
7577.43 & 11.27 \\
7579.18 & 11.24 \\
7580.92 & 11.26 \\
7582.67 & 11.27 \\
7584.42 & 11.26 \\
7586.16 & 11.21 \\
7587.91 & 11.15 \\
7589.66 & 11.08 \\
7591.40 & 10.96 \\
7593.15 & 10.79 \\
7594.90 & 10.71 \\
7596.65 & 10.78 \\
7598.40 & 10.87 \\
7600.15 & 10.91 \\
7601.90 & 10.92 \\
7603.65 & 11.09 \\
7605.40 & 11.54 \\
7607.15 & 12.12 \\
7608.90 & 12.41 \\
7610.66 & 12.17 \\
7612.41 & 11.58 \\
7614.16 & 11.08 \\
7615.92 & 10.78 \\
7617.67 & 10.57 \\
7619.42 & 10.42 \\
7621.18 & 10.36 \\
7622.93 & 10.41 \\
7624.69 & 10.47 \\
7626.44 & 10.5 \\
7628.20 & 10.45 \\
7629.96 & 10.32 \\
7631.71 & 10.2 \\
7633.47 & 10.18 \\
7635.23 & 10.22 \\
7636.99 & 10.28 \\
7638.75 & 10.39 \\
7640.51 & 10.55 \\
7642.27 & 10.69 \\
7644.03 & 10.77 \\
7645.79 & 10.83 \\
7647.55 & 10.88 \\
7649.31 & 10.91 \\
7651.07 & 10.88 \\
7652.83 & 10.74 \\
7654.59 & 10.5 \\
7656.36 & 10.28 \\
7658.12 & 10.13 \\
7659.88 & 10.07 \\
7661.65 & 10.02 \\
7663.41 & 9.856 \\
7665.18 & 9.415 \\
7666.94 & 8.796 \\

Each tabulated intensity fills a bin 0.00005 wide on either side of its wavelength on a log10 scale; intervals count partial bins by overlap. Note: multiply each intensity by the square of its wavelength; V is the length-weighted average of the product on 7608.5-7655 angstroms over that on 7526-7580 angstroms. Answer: 0.97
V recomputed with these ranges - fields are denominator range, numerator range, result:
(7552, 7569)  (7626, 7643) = 0.93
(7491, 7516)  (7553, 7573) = 1.08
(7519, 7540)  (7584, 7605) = 1.01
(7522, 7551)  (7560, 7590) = 1.04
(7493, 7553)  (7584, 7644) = 1.01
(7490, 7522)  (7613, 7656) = 1.01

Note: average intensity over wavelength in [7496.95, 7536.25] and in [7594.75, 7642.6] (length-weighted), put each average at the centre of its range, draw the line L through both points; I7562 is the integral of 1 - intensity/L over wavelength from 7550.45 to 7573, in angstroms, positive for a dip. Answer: -1.07 angstroms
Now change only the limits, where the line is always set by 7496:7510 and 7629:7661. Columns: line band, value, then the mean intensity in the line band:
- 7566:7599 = -1.9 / 11.2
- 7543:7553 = -0.4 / 11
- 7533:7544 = -0.5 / 11.2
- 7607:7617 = -1.0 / 11.6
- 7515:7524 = -0.4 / 11.1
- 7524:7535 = -0.4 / 11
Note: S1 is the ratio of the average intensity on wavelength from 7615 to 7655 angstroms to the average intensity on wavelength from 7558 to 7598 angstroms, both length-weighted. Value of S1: 0.9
